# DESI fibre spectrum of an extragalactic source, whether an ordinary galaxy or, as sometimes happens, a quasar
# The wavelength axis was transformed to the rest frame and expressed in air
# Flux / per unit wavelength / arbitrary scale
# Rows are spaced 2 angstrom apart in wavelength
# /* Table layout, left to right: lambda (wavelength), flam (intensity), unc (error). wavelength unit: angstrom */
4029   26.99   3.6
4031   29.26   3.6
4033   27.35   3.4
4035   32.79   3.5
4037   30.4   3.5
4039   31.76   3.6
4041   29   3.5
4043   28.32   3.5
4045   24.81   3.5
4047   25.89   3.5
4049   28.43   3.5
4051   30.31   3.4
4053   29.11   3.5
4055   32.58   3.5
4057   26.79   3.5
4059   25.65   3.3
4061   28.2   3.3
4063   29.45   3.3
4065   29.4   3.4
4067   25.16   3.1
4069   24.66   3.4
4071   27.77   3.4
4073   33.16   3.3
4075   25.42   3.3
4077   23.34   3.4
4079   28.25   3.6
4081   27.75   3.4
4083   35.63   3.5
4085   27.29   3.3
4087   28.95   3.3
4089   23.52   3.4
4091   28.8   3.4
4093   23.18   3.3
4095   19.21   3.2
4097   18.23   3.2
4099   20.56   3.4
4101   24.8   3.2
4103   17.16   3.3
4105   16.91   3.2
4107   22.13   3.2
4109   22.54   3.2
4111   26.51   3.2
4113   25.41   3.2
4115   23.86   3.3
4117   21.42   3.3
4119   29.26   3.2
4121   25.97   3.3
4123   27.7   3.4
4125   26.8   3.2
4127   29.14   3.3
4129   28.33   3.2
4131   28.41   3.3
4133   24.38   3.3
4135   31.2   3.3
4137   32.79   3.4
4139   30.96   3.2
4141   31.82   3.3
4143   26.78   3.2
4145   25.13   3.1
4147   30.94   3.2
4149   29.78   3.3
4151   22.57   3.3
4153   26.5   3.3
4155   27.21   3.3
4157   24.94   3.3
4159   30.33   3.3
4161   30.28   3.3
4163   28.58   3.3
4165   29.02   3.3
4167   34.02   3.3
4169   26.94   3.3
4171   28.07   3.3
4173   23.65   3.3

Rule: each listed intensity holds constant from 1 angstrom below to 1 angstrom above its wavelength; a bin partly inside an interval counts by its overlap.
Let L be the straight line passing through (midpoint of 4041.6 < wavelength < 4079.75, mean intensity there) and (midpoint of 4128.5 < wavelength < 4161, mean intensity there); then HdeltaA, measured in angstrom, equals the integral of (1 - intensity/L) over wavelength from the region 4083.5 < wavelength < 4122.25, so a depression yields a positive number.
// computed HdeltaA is 6.1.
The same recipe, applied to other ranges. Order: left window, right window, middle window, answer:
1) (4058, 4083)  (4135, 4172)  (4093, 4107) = 4.1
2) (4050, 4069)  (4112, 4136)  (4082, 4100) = 1.7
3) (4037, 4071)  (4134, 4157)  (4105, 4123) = 2.6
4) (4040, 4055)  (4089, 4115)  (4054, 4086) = -3.0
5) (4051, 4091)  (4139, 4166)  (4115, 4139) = 0.3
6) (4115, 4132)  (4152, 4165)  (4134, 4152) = -1.0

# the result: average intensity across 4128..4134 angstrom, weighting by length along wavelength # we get 27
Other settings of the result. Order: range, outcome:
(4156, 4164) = 28.5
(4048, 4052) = 29.4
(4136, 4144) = 30.6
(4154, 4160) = 27.5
